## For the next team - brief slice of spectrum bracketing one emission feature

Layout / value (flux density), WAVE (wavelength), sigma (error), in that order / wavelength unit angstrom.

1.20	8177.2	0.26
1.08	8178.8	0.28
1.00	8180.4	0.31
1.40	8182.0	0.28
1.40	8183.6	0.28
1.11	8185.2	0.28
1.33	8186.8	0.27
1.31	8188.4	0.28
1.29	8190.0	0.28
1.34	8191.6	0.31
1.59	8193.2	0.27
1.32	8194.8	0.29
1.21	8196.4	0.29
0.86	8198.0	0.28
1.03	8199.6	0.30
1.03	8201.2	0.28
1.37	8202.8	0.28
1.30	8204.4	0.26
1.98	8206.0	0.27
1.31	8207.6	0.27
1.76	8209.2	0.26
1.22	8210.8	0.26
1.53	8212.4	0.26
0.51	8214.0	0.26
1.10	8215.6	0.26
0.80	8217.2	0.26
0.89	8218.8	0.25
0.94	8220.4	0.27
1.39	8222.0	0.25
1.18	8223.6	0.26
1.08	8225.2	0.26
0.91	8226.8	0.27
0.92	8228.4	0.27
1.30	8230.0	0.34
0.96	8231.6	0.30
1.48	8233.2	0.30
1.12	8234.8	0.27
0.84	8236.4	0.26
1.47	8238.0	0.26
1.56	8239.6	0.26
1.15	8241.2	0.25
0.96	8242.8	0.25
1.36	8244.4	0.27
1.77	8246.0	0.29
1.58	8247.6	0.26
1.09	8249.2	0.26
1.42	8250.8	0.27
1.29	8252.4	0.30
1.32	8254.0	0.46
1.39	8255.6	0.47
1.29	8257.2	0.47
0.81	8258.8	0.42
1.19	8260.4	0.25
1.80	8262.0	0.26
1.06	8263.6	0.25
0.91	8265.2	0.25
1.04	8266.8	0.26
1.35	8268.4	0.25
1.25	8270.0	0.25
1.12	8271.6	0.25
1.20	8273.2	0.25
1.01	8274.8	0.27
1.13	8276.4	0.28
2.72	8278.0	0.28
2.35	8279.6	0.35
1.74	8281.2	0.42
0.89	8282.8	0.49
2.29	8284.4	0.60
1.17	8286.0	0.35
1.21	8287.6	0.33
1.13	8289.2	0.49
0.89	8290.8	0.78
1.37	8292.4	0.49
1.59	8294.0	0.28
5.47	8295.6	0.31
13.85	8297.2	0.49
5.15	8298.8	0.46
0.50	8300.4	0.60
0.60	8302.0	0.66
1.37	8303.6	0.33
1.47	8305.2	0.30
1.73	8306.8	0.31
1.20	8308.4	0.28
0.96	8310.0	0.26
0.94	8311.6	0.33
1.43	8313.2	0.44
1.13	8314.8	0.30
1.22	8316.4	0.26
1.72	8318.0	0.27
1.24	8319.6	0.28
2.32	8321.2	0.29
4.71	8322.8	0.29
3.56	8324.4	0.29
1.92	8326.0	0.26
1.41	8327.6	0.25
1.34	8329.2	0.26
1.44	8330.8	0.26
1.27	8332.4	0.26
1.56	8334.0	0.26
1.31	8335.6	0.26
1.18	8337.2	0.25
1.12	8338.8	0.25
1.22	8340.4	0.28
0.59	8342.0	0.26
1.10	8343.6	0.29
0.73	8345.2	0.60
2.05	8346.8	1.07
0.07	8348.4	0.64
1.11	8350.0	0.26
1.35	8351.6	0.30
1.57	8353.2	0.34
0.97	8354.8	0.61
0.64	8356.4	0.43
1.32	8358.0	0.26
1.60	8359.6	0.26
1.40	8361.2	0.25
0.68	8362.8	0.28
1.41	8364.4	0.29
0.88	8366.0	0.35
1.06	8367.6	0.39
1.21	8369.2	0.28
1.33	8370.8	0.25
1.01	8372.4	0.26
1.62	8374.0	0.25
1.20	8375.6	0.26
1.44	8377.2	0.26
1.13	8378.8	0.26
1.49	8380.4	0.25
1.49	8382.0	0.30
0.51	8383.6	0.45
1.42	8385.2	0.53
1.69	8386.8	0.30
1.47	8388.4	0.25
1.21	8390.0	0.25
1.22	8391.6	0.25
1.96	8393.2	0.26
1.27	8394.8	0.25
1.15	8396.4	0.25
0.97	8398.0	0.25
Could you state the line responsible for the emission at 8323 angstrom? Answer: [N II] 6583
